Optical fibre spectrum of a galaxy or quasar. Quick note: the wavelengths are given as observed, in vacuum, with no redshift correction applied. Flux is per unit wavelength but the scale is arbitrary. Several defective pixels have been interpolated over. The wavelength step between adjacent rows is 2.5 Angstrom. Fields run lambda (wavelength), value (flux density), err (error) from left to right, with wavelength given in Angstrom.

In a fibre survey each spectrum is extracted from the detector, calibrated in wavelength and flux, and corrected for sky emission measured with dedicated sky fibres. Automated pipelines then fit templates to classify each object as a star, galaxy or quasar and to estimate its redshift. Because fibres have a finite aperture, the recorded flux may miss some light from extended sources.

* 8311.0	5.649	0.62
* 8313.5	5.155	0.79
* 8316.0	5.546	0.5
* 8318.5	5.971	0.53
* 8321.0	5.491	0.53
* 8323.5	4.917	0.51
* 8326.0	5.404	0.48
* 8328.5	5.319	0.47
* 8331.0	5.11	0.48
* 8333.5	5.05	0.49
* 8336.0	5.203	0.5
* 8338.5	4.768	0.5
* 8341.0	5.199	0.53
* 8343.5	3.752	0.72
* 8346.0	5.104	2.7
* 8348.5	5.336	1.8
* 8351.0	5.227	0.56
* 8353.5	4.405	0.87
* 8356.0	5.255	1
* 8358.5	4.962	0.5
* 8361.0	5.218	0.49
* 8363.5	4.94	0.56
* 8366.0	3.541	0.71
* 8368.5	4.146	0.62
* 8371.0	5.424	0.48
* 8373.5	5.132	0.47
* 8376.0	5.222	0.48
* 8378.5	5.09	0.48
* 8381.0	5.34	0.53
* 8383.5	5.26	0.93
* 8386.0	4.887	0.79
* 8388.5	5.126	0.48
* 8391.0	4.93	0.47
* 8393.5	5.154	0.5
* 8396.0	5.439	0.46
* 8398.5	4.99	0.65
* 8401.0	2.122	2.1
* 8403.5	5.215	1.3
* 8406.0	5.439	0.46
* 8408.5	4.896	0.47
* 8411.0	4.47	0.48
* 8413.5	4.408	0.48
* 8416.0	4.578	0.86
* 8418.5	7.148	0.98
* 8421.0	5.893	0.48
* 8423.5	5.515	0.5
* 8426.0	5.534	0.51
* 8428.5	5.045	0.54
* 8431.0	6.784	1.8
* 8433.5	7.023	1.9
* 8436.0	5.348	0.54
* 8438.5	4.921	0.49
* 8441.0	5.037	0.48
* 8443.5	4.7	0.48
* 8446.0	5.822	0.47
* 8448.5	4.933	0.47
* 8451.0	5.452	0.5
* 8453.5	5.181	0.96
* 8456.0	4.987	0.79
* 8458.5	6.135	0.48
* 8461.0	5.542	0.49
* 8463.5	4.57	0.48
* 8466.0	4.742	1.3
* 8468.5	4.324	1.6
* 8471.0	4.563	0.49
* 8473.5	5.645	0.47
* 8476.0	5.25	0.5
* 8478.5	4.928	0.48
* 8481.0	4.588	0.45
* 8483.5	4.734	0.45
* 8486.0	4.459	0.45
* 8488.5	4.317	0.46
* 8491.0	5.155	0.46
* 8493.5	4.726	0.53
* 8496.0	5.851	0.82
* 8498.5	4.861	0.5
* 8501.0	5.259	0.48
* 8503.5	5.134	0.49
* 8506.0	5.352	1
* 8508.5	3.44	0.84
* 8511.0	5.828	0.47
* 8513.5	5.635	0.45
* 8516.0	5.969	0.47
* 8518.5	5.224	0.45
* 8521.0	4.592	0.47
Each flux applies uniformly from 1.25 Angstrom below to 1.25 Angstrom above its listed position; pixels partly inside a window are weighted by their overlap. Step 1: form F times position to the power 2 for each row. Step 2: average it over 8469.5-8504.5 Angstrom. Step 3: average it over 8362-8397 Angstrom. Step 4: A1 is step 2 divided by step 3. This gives 1.02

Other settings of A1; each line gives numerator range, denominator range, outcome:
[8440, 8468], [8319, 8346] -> 1.05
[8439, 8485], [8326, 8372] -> 1.06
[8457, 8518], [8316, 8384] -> 1.04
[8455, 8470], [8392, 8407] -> 1.08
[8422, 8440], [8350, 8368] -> 1.23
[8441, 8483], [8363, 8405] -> 1.07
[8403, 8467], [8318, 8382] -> 1.09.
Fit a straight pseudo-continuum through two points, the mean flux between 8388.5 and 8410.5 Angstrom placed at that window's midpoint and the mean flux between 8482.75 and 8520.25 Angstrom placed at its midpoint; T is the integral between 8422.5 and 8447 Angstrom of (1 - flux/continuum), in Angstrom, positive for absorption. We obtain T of -3.5 Angstrom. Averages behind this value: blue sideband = 4.78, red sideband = 5.06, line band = 5.57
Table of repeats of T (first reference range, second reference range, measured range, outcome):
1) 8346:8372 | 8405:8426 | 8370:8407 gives 0.76 Angstrom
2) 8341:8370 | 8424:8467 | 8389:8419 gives 1.48 Angstrom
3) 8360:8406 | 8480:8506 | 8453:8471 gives -0.43 Angstrom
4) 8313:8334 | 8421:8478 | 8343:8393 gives 3.78 Angstrom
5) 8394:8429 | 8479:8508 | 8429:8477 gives -3.17 Angstrom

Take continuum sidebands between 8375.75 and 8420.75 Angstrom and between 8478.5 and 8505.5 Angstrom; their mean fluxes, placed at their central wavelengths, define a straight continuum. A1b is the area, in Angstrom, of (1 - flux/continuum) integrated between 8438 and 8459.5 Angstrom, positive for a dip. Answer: -1.2 Angstrom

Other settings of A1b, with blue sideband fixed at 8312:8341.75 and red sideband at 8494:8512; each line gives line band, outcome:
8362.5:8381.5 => 1.4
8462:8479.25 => 0.8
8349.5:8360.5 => 0.5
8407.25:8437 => -2.3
